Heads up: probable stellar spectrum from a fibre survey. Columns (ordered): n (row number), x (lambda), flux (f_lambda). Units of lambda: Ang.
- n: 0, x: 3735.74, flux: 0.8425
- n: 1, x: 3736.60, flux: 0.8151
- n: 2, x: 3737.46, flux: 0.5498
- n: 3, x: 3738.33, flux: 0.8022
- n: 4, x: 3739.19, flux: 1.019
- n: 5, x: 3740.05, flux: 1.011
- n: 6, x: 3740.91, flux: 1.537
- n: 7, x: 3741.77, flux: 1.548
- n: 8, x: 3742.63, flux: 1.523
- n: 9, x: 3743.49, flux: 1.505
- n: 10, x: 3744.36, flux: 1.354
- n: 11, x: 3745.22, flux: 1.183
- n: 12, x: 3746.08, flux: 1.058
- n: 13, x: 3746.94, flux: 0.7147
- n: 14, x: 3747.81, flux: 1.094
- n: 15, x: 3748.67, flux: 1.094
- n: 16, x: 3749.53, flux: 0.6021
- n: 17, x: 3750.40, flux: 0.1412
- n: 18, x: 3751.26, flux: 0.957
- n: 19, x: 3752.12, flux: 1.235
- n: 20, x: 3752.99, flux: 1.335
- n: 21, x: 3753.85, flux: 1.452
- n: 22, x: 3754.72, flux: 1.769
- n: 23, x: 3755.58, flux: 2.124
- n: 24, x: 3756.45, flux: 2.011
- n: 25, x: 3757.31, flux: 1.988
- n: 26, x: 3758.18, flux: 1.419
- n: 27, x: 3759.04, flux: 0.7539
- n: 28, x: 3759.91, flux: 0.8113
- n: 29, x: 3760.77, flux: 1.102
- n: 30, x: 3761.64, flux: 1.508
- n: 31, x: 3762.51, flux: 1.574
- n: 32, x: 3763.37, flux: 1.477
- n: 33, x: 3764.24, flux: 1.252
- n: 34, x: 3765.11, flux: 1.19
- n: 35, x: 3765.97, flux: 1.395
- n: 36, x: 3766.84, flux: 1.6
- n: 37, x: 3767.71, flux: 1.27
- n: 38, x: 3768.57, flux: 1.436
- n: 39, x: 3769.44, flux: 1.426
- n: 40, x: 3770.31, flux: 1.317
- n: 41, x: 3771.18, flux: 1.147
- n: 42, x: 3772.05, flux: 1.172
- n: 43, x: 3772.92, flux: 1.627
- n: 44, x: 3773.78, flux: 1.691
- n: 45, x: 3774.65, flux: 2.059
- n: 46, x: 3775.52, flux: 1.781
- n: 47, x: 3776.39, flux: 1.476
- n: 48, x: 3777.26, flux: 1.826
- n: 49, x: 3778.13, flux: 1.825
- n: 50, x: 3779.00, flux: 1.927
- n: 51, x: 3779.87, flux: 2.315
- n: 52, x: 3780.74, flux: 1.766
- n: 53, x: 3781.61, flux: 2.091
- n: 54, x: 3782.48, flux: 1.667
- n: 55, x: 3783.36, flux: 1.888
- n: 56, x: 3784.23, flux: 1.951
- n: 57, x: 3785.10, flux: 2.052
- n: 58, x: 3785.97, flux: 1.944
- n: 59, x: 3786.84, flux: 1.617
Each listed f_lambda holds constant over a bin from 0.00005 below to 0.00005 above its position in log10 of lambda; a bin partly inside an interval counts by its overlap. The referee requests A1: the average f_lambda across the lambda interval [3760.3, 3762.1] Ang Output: 1.3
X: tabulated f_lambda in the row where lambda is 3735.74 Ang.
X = 0.8425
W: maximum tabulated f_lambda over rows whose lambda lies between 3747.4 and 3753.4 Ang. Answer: 1.335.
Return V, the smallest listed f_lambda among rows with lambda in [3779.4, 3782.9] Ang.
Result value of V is 1.667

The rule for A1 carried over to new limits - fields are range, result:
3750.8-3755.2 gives 1.35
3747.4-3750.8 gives 0.736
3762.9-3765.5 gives 1.31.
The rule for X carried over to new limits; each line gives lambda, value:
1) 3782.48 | 1.667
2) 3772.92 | 1.627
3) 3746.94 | 0.7147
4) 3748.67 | 1.094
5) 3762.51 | 1.574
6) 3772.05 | 1.172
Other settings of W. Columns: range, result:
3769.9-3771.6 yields 1.317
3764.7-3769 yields 1.6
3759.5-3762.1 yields 1.508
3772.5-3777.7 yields 2.059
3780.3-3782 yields 2.091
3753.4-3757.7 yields 2.124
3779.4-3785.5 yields 2.315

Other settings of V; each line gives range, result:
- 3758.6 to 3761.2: 0.7539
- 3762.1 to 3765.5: 1.19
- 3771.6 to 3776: 1.172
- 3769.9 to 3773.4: 1.147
